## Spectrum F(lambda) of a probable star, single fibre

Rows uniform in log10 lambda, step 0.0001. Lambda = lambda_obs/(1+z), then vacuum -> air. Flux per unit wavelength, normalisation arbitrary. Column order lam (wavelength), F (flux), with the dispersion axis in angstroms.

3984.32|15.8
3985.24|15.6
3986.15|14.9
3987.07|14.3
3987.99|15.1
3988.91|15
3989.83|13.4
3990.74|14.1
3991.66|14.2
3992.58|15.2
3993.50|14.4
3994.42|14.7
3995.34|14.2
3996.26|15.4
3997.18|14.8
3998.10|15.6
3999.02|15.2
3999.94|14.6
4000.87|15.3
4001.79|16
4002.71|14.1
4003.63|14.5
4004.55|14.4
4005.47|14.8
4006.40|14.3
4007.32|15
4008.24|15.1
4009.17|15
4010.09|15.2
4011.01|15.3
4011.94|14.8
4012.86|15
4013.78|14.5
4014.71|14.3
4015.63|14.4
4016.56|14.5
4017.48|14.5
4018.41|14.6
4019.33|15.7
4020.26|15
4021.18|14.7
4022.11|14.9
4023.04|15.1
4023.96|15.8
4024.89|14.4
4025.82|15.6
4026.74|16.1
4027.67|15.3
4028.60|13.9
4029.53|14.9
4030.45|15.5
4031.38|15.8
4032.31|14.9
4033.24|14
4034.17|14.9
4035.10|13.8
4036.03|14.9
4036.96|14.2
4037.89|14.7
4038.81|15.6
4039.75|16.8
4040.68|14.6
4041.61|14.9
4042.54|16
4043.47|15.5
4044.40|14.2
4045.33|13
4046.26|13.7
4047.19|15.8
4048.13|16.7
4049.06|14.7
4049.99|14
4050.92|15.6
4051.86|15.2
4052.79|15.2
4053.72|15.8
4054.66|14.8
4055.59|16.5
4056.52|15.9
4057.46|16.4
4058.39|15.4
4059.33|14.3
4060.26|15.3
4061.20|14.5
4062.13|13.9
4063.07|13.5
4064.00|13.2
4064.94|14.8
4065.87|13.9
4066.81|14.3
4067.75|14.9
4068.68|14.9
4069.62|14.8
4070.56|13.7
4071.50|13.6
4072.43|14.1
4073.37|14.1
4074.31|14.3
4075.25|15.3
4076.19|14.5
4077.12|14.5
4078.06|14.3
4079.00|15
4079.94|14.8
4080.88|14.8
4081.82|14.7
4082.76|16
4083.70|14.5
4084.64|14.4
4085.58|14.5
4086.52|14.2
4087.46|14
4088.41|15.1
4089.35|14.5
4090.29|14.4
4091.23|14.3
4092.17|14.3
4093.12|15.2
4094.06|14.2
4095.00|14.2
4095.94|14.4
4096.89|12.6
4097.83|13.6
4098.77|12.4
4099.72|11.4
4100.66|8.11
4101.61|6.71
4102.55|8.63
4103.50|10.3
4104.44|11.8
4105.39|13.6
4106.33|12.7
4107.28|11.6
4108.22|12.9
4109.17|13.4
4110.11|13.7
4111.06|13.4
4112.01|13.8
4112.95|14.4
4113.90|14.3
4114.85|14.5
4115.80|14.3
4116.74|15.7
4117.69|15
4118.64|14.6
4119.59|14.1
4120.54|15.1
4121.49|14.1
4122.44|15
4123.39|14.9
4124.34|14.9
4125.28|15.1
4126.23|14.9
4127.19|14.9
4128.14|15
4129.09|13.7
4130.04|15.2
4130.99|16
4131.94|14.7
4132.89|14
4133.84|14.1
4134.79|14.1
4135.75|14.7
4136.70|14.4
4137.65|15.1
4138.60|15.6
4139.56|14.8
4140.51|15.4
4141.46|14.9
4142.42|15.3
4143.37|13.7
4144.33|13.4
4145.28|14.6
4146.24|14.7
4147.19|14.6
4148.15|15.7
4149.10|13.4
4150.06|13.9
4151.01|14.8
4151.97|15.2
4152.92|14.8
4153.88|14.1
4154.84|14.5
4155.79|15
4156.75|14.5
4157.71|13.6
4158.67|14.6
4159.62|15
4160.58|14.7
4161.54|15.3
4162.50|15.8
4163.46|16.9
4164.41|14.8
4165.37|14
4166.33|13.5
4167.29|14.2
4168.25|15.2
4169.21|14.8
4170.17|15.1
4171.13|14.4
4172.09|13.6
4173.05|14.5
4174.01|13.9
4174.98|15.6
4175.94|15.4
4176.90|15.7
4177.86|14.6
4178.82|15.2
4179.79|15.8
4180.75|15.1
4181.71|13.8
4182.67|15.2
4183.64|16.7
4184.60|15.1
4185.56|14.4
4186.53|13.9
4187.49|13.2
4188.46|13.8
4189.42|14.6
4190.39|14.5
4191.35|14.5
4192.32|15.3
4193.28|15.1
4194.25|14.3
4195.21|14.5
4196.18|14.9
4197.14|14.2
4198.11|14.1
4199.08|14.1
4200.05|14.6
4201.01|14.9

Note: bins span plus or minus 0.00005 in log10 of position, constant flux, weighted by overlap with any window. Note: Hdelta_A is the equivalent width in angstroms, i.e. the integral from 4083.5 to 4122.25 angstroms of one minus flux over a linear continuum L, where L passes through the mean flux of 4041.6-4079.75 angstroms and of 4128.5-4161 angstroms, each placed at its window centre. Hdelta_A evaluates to 3.4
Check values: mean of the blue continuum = 14.8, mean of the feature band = 13.4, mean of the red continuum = 14.6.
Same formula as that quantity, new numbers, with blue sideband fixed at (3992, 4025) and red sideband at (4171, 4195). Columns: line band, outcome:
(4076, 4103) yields 2.22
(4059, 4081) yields 0.65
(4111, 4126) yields 0.17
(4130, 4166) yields 0.08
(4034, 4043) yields -0.12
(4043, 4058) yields -0.36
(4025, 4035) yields -0.11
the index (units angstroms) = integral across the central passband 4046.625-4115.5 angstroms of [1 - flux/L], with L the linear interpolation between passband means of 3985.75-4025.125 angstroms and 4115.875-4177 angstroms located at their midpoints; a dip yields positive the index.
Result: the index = 3.4 angstroms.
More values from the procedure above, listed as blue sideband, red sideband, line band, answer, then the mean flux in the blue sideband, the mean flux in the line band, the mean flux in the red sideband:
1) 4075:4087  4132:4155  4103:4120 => 1.3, 14.7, 13.6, 14.6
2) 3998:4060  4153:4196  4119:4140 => 0.1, 15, 14.7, 14.7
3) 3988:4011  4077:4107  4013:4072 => -3.1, 14.8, 14.9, 13.3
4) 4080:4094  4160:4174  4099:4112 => 2.8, 14.6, 11.5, 14.7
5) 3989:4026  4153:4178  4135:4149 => 0.0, 14.8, 14.7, 14.7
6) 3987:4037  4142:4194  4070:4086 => 0.3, 14.8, 14.5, 14.7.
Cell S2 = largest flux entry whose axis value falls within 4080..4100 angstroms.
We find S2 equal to 16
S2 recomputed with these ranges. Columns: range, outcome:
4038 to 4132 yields 16.8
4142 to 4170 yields 16.9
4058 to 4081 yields 15.4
